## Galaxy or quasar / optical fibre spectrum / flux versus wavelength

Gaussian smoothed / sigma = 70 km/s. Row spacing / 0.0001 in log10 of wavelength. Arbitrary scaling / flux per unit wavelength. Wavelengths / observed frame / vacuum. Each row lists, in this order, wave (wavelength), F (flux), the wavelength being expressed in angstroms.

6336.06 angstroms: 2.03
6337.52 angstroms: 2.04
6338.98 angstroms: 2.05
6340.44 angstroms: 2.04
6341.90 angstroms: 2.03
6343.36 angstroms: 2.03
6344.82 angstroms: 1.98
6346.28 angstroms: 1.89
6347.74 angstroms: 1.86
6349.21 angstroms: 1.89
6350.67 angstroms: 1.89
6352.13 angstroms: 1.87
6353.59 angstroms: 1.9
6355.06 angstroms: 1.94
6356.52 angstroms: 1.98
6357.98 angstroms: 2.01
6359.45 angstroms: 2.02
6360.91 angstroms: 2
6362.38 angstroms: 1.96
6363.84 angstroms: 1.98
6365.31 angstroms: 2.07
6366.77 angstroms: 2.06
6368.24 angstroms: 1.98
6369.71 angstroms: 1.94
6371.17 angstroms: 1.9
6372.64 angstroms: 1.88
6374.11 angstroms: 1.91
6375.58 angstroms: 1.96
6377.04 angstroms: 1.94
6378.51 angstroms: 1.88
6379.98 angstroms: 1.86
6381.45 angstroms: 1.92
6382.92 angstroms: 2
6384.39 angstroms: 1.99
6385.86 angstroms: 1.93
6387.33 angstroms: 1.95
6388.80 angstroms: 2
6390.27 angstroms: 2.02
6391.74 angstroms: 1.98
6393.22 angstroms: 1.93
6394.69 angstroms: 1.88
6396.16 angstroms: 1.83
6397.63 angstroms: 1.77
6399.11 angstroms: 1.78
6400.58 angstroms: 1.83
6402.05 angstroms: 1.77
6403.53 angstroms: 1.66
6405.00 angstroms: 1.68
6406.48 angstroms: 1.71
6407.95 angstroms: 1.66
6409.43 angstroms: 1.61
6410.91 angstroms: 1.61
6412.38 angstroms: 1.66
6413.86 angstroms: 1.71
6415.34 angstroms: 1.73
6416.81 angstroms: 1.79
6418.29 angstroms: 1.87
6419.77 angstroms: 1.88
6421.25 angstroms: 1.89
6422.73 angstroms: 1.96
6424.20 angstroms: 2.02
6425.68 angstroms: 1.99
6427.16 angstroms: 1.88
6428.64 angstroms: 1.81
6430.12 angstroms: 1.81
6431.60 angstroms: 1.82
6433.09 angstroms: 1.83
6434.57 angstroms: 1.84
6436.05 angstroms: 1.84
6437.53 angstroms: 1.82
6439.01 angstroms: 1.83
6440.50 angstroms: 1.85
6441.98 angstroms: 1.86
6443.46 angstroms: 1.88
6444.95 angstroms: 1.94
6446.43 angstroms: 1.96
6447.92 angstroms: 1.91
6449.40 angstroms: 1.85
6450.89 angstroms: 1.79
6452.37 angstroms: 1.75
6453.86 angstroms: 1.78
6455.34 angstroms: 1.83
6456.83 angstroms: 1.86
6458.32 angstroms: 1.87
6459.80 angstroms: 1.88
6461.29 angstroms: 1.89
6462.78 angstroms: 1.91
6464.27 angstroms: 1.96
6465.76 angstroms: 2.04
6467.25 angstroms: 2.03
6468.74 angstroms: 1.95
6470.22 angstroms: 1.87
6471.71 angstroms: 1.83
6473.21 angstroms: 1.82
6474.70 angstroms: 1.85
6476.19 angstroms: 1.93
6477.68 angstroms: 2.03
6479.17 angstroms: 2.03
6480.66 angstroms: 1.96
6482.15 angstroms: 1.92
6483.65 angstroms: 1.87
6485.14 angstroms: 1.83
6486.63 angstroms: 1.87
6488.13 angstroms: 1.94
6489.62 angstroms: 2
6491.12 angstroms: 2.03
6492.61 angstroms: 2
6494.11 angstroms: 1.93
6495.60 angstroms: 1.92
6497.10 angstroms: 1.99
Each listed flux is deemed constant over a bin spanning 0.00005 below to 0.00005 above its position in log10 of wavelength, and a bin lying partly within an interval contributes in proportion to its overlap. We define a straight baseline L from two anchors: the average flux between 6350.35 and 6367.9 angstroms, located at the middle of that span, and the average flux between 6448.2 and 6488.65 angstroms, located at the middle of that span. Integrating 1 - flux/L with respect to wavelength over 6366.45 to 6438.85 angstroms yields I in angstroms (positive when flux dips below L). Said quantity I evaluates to 3.3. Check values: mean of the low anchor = 1.98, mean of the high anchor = 1.89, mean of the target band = 1.86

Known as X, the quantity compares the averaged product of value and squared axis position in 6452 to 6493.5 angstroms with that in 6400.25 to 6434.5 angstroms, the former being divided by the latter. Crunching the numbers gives 1.1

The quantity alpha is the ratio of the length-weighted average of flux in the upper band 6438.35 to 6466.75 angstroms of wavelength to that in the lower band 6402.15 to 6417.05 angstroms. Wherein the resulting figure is 1.1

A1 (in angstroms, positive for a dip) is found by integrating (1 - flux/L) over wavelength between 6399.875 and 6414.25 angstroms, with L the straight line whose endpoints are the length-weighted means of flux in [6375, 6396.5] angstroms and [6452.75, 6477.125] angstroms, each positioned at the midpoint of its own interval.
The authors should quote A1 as 1.8 angstroms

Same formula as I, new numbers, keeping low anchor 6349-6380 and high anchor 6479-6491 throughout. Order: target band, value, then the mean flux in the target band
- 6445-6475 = 0.8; 1.88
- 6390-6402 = 0.5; 1.87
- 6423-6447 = 0.8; 1.88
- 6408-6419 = 1.3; 1.71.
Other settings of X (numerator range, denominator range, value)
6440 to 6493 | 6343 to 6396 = 1.01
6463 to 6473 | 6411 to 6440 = 1.07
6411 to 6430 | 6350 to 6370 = 0.95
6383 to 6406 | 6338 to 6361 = 0.97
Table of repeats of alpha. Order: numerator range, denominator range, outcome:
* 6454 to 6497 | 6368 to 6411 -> 1.03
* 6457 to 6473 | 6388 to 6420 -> 1.07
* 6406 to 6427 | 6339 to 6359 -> 0.92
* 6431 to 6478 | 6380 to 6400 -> 0.98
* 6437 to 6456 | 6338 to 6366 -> 0.94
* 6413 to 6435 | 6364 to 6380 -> 0.95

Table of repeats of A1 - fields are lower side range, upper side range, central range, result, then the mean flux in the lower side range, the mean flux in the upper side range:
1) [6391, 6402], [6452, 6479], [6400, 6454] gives 1.71 angstroms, 1.85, 1.9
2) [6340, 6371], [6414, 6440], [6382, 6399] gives -0.15 angstroms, 1.97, 1.86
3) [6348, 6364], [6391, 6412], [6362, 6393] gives -1.65 angstroms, 1.95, 1.76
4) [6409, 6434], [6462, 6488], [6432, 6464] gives 0.23 angstroms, 1.82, 1.92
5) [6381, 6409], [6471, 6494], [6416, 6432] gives -0.05 angstroms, 1.85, 1.93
